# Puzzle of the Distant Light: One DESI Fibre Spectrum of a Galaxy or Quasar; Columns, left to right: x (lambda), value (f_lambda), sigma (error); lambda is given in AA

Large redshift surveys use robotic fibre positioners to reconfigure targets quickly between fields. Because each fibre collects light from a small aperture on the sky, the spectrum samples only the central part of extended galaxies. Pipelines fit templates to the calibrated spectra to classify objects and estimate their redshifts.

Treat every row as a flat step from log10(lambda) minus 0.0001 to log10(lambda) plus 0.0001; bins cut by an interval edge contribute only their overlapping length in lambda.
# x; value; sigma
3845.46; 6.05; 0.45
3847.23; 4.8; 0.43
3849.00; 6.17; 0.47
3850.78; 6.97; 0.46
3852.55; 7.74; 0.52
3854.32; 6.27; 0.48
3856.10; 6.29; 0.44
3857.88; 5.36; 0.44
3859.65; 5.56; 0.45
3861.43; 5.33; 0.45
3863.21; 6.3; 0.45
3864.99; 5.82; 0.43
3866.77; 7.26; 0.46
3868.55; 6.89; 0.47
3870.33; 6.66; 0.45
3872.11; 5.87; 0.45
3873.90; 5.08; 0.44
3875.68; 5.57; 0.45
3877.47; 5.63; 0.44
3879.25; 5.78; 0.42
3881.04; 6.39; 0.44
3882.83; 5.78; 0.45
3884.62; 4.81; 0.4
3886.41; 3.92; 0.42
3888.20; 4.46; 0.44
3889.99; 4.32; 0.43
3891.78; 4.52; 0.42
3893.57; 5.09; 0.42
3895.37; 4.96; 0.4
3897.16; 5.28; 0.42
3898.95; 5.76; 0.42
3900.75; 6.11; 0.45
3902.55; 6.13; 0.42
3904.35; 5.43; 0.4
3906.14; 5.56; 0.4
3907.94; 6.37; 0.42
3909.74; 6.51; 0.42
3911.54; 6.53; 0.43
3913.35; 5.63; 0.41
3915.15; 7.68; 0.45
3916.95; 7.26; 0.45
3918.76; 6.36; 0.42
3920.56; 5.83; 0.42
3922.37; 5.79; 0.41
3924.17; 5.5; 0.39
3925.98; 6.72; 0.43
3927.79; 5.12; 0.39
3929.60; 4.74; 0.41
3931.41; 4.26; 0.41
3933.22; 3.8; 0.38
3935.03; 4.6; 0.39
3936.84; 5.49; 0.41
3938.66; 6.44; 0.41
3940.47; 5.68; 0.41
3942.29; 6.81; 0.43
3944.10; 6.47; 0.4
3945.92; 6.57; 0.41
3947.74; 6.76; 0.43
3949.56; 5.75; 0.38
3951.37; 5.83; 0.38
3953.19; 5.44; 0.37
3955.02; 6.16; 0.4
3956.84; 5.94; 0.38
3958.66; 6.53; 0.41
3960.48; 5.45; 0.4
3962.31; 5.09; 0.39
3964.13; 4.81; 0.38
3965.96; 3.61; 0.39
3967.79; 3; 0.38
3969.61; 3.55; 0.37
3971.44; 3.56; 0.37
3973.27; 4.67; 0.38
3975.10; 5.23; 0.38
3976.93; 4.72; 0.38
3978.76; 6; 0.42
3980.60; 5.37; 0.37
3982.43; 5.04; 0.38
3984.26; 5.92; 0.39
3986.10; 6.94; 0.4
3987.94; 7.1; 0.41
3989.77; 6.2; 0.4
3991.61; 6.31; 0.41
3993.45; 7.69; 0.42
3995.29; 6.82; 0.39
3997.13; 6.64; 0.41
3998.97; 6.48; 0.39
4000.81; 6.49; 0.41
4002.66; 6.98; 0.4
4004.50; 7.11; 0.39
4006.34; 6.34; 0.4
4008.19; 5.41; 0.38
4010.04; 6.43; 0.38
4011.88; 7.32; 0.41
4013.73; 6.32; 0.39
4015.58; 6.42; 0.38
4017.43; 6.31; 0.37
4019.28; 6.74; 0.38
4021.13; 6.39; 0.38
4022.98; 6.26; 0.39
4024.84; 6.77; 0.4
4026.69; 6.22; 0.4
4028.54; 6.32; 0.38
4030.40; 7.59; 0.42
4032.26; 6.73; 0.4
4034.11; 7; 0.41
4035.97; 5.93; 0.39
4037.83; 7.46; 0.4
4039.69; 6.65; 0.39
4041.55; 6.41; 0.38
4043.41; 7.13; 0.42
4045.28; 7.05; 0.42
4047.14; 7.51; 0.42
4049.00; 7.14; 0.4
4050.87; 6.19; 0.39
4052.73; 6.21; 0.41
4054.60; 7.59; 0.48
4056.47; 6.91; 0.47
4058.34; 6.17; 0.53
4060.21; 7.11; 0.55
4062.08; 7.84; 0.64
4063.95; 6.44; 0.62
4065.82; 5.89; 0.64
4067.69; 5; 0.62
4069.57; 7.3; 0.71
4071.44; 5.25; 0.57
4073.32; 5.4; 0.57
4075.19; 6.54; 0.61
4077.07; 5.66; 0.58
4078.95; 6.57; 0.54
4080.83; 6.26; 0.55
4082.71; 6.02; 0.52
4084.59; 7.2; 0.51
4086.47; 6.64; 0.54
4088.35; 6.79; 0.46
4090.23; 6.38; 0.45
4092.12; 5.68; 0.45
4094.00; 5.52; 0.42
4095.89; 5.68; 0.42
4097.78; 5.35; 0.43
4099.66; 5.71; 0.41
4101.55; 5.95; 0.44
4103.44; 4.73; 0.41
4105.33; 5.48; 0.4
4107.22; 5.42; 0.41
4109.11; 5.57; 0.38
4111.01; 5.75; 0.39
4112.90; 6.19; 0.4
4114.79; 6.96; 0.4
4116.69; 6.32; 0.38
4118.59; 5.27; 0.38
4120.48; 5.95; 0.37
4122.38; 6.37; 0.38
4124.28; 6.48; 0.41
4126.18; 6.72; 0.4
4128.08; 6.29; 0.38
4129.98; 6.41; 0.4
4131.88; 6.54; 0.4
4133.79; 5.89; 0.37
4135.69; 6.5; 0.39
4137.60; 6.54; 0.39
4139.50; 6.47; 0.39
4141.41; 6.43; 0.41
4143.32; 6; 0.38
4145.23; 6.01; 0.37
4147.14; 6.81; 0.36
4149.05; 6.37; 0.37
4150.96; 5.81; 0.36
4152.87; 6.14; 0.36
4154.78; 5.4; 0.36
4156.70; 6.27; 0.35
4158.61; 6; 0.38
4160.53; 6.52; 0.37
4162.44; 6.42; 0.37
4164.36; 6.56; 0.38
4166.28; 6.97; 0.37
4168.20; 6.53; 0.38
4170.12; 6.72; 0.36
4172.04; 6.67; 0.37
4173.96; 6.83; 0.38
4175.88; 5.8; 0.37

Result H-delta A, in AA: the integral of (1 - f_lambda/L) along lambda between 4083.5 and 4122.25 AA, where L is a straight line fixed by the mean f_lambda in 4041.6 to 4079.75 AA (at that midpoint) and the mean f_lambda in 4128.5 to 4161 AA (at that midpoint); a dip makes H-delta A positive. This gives 2.7 AA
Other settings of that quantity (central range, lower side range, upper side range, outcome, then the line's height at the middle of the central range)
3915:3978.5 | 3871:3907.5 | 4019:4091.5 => 3.47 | 5.77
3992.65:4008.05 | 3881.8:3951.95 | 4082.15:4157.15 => -2.37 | 5.84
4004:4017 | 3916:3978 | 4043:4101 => -1.22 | 5.9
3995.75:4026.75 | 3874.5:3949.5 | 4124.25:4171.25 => -2.94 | 5.96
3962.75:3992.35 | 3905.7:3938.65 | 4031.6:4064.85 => 5.42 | 6.26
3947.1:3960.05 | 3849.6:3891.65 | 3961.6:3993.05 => -1.73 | 5.31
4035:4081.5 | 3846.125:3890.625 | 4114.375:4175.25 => -2.80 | 6.17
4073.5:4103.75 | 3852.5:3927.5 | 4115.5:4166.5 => 0.61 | 6.18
